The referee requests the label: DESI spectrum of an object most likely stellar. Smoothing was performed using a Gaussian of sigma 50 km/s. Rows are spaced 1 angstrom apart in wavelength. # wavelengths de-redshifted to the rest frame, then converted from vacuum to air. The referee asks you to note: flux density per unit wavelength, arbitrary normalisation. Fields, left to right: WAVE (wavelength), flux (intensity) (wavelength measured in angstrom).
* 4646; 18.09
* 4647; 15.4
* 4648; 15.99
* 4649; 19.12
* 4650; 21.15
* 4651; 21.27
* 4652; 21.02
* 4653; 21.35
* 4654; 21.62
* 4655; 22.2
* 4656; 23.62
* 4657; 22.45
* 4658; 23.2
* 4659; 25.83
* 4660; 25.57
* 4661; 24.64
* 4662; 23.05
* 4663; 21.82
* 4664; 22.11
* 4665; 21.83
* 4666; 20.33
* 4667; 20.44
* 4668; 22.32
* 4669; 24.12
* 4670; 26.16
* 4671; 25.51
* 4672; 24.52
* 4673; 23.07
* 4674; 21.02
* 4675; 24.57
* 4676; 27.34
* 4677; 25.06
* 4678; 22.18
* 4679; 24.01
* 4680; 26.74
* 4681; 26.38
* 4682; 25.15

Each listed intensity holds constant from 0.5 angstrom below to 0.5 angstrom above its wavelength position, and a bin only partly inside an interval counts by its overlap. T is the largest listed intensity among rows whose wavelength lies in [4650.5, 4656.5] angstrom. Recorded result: 23.62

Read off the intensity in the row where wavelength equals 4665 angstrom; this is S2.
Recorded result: 21.83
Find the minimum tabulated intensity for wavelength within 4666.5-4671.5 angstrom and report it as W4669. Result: 20.44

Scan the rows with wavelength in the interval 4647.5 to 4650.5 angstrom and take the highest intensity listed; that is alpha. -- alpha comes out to 21.15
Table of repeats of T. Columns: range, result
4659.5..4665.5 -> 25.57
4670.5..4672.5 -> 25.51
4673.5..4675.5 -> 24.57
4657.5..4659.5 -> 25.83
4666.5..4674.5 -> 26.16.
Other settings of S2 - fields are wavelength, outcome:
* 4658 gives 23.2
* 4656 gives 23.62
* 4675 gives 24.57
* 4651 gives 21.27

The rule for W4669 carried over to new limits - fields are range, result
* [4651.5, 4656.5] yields 21.02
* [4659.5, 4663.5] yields 21.82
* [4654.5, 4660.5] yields 22.2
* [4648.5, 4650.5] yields 19.12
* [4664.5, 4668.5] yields 20.33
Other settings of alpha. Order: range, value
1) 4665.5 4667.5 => 20.44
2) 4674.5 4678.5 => 27.34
